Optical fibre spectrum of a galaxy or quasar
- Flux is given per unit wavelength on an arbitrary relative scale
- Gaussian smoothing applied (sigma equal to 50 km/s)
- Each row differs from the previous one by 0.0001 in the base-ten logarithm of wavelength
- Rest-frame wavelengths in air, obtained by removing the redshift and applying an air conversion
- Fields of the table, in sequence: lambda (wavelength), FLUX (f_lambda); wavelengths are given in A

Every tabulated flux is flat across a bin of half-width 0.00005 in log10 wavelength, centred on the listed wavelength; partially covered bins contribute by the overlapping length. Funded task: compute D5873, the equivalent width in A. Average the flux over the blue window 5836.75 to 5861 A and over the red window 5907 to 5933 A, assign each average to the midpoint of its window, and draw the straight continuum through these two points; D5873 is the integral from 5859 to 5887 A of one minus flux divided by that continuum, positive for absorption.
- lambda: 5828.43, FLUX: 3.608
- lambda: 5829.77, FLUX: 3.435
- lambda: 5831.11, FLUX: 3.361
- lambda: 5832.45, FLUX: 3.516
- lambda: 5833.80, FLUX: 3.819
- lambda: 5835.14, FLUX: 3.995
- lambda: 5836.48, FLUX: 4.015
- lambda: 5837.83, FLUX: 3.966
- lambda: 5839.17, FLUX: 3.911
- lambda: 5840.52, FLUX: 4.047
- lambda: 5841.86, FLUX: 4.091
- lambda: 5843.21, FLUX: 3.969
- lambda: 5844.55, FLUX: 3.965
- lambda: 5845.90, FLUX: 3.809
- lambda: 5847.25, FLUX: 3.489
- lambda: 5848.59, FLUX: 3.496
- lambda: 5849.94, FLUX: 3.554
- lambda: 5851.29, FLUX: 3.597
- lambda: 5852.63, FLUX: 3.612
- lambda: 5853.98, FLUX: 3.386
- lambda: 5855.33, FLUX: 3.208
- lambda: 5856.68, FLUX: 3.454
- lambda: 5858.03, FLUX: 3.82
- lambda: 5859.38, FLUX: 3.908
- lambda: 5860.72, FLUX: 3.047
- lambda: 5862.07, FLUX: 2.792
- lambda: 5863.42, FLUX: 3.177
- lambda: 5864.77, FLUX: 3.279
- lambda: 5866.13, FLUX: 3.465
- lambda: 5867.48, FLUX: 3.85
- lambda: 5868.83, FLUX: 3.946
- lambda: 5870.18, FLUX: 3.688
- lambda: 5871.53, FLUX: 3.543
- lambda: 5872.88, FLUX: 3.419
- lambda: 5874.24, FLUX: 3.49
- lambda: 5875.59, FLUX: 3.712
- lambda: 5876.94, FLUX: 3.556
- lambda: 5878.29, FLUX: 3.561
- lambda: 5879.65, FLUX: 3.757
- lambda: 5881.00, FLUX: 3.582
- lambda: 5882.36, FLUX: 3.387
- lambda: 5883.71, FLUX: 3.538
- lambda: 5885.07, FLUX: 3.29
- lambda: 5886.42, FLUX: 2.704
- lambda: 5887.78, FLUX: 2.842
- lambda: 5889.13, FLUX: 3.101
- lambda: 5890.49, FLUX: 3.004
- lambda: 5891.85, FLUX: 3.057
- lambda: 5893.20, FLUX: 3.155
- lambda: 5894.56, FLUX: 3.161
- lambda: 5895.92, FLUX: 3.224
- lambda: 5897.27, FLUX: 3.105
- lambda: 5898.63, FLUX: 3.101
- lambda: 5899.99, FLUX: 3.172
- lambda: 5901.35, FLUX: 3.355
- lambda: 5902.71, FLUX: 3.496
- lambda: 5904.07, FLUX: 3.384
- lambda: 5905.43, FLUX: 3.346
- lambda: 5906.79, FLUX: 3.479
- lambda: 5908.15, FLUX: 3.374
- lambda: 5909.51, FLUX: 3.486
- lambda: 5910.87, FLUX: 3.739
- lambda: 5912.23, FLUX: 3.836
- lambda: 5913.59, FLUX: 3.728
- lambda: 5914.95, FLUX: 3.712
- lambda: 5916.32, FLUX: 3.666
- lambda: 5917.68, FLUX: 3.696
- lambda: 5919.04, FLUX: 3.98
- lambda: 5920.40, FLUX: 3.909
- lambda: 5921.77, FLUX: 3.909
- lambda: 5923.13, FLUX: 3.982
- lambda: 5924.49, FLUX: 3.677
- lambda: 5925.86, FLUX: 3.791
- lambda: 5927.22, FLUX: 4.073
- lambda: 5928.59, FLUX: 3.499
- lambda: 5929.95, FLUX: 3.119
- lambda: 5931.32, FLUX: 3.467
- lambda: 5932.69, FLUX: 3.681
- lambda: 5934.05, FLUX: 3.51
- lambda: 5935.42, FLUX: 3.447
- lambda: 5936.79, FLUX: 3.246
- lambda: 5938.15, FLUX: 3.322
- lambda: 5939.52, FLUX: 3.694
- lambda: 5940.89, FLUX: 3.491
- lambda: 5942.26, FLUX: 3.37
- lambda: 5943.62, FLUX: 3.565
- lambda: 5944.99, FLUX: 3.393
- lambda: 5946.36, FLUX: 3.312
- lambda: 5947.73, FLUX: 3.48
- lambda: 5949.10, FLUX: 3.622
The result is 1.8 A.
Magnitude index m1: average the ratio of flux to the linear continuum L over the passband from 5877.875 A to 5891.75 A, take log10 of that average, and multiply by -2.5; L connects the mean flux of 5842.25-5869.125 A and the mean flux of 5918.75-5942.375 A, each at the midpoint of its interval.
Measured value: 0.10 mag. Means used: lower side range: 3.54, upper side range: 3.62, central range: 3.26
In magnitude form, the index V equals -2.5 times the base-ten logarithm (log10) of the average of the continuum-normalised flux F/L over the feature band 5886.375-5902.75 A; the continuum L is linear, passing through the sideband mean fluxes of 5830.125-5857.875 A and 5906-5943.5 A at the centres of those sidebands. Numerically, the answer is 0.17 mag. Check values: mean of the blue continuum 3.71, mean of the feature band 3.11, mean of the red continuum 3.62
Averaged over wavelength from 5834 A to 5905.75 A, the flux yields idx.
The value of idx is 3.48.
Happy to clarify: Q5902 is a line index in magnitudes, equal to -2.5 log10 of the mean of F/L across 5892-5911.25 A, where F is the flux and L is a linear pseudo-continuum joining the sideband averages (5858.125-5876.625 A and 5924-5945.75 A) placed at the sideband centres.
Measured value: 0.06 mag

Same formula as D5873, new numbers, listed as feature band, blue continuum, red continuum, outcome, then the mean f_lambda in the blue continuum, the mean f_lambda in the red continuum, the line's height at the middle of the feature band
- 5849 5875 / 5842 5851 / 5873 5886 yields 1.02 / 3.73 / 3.52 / 3.63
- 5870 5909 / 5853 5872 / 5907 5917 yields 2.57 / 3.47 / 3.64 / 3.56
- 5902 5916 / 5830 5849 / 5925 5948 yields 0.11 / 3.81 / 3.5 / 3.59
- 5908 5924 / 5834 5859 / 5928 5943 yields -1.16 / 3.75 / 3.44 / 3.51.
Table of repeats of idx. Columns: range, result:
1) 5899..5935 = 3.61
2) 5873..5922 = 3.43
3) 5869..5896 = 3.35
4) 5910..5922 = 3.79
